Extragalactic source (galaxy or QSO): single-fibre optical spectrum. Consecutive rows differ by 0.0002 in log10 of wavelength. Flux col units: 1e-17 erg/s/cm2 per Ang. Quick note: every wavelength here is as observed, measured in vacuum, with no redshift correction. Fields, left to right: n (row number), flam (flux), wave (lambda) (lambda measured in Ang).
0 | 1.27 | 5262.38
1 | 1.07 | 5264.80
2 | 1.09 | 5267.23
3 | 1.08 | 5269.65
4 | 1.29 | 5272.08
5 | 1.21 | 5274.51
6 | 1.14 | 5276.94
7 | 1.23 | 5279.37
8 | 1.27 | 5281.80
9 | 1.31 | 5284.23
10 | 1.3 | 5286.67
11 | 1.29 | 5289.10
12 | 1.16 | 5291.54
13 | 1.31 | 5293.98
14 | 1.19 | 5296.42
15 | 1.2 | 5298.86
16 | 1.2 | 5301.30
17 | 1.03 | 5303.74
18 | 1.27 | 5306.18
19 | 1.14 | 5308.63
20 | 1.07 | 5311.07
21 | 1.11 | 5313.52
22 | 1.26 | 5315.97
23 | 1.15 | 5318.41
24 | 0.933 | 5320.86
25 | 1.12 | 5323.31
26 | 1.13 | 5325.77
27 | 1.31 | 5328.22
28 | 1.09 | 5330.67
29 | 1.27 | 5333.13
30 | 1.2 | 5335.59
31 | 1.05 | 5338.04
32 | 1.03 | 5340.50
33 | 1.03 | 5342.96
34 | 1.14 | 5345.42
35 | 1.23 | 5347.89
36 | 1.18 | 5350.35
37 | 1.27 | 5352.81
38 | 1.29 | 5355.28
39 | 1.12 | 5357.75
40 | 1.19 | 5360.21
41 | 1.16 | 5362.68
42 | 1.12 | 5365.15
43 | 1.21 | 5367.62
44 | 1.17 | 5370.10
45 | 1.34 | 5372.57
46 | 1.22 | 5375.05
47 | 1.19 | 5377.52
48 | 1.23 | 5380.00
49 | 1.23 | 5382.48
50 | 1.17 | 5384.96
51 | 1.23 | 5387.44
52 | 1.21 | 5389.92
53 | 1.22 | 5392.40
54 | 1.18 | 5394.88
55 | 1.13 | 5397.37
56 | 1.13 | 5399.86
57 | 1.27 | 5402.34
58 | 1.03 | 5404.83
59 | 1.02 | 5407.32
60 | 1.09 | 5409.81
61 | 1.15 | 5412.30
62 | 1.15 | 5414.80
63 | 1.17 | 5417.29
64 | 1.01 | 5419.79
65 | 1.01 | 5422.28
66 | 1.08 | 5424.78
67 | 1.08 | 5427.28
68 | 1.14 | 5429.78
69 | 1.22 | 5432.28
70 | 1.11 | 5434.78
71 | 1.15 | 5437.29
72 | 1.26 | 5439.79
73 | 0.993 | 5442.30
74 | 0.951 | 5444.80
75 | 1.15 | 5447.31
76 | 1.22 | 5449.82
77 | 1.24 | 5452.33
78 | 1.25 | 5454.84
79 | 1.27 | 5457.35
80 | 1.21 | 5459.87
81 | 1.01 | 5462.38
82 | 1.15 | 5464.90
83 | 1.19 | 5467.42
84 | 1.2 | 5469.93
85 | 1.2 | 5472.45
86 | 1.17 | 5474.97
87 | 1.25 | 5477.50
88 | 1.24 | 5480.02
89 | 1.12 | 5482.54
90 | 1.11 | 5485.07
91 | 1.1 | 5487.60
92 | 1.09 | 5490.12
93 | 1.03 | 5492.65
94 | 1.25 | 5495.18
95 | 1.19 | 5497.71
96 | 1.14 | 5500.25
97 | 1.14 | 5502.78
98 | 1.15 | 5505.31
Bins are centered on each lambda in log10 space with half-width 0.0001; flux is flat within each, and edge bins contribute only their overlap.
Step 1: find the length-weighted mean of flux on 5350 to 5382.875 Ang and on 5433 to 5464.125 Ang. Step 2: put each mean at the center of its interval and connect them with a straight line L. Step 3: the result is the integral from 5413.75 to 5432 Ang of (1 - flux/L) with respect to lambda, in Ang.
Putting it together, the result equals 1.13 Ang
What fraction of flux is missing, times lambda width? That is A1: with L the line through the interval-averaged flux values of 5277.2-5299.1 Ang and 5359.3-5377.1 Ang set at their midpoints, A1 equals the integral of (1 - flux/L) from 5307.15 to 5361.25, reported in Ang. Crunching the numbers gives 3.1 Ang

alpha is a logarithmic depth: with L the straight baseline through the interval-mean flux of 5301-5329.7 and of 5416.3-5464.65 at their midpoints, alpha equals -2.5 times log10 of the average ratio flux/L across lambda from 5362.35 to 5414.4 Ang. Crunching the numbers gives -0.04 mag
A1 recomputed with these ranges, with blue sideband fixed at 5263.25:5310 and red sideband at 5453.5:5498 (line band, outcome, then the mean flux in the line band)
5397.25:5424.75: 1.76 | 1.1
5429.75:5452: 0.70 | 1.14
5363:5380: -0.32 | 1.21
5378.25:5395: -0.41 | 1.21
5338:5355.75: 0.53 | 1.15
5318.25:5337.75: 0.76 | 1.15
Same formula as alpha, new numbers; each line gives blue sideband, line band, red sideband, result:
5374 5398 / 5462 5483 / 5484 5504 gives -0.03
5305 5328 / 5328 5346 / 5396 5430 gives 0.00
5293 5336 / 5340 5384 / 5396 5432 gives -0.05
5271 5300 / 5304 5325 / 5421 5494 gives 0.09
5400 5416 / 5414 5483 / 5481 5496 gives -0.03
